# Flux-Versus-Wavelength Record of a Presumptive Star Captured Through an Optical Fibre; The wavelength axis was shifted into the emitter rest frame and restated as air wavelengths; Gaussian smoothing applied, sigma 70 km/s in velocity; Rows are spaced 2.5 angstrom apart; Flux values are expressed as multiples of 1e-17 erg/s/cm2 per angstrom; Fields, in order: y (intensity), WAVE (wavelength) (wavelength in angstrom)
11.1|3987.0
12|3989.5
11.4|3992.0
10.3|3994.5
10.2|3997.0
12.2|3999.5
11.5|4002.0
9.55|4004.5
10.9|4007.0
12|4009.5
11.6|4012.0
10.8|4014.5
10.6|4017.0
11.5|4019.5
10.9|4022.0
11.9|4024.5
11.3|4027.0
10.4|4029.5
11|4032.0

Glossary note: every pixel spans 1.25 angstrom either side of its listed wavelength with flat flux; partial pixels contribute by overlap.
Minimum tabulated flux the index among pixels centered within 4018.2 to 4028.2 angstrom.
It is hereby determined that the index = 10.9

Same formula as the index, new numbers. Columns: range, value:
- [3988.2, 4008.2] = 9.55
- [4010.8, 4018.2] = 10.6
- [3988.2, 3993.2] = 11.4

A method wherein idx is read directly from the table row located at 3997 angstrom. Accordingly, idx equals 10.2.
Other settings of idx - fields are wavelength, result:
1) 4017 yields 10.6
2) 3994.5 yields 10.3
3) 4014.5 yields 10.8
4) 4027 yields 11.3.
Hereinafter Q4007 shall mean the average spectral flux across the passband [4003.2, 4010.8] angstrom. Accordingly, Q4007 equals 10.8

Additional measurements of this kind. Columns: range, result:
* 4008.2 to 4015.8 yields 11.5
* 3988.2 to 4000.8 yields 11.2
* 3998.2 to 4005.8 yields 11.1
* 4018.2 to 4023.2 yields 11.2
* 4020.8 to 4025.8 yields 11.4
